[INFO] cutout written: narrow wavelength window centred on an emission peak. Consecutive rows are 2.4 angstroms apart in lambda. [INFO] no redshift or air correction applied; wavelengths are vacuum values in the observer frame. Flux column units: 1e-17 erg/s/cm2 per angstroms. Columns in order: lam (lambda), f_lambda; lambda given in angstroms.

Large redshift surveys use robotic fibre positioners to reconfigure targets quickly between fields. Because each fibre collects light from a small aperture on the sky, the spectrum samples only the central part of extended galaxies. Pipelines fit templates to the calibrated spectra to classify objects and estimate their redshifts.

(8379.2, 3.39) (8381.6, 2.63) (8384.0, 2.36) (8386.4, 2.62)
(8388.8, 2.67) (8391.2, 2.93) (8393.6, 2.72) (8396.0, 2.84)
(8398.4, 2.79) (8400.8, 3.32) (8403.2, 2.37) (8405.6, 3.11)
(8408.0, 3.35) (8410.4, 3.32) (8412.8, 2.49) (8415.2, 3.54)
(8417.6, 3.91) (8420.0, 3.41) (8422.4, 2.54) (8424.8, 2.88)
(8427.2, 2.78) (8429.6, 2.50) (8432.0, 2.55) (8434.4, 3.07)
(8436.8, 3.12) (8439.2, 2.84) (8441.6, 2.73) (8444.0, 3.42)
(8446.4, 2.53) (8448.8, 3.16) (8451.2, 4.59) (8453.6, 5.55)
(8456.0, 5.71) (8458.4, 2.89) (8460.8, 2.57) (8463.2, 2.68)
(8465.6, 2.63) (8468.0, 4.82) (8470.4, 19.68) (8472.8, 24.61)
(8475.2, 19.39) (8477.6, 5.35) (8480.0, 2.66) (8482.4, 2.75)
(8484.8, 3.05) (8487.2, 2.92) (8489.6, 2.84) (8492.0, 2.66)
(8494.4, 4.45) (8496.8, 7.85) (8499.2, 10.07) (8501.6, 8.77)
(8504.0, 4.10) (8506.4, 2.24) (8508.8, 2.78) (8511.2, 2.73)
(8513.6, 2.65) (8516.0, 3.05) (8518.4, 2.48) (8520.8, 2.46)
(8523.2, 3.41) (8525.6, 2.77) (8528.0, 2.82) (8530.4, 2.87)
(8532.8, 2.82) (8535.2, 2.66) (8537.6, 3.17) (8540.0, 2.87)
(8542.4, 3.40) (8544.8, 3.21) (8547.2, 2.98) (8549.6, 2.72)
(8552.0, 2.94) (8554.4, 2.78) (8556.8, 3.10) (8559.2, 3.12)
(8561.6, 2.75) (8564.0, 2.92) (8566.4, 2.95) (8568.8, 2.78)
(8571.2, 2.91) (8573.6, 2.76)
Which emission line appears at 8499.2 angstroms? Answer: [N II]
